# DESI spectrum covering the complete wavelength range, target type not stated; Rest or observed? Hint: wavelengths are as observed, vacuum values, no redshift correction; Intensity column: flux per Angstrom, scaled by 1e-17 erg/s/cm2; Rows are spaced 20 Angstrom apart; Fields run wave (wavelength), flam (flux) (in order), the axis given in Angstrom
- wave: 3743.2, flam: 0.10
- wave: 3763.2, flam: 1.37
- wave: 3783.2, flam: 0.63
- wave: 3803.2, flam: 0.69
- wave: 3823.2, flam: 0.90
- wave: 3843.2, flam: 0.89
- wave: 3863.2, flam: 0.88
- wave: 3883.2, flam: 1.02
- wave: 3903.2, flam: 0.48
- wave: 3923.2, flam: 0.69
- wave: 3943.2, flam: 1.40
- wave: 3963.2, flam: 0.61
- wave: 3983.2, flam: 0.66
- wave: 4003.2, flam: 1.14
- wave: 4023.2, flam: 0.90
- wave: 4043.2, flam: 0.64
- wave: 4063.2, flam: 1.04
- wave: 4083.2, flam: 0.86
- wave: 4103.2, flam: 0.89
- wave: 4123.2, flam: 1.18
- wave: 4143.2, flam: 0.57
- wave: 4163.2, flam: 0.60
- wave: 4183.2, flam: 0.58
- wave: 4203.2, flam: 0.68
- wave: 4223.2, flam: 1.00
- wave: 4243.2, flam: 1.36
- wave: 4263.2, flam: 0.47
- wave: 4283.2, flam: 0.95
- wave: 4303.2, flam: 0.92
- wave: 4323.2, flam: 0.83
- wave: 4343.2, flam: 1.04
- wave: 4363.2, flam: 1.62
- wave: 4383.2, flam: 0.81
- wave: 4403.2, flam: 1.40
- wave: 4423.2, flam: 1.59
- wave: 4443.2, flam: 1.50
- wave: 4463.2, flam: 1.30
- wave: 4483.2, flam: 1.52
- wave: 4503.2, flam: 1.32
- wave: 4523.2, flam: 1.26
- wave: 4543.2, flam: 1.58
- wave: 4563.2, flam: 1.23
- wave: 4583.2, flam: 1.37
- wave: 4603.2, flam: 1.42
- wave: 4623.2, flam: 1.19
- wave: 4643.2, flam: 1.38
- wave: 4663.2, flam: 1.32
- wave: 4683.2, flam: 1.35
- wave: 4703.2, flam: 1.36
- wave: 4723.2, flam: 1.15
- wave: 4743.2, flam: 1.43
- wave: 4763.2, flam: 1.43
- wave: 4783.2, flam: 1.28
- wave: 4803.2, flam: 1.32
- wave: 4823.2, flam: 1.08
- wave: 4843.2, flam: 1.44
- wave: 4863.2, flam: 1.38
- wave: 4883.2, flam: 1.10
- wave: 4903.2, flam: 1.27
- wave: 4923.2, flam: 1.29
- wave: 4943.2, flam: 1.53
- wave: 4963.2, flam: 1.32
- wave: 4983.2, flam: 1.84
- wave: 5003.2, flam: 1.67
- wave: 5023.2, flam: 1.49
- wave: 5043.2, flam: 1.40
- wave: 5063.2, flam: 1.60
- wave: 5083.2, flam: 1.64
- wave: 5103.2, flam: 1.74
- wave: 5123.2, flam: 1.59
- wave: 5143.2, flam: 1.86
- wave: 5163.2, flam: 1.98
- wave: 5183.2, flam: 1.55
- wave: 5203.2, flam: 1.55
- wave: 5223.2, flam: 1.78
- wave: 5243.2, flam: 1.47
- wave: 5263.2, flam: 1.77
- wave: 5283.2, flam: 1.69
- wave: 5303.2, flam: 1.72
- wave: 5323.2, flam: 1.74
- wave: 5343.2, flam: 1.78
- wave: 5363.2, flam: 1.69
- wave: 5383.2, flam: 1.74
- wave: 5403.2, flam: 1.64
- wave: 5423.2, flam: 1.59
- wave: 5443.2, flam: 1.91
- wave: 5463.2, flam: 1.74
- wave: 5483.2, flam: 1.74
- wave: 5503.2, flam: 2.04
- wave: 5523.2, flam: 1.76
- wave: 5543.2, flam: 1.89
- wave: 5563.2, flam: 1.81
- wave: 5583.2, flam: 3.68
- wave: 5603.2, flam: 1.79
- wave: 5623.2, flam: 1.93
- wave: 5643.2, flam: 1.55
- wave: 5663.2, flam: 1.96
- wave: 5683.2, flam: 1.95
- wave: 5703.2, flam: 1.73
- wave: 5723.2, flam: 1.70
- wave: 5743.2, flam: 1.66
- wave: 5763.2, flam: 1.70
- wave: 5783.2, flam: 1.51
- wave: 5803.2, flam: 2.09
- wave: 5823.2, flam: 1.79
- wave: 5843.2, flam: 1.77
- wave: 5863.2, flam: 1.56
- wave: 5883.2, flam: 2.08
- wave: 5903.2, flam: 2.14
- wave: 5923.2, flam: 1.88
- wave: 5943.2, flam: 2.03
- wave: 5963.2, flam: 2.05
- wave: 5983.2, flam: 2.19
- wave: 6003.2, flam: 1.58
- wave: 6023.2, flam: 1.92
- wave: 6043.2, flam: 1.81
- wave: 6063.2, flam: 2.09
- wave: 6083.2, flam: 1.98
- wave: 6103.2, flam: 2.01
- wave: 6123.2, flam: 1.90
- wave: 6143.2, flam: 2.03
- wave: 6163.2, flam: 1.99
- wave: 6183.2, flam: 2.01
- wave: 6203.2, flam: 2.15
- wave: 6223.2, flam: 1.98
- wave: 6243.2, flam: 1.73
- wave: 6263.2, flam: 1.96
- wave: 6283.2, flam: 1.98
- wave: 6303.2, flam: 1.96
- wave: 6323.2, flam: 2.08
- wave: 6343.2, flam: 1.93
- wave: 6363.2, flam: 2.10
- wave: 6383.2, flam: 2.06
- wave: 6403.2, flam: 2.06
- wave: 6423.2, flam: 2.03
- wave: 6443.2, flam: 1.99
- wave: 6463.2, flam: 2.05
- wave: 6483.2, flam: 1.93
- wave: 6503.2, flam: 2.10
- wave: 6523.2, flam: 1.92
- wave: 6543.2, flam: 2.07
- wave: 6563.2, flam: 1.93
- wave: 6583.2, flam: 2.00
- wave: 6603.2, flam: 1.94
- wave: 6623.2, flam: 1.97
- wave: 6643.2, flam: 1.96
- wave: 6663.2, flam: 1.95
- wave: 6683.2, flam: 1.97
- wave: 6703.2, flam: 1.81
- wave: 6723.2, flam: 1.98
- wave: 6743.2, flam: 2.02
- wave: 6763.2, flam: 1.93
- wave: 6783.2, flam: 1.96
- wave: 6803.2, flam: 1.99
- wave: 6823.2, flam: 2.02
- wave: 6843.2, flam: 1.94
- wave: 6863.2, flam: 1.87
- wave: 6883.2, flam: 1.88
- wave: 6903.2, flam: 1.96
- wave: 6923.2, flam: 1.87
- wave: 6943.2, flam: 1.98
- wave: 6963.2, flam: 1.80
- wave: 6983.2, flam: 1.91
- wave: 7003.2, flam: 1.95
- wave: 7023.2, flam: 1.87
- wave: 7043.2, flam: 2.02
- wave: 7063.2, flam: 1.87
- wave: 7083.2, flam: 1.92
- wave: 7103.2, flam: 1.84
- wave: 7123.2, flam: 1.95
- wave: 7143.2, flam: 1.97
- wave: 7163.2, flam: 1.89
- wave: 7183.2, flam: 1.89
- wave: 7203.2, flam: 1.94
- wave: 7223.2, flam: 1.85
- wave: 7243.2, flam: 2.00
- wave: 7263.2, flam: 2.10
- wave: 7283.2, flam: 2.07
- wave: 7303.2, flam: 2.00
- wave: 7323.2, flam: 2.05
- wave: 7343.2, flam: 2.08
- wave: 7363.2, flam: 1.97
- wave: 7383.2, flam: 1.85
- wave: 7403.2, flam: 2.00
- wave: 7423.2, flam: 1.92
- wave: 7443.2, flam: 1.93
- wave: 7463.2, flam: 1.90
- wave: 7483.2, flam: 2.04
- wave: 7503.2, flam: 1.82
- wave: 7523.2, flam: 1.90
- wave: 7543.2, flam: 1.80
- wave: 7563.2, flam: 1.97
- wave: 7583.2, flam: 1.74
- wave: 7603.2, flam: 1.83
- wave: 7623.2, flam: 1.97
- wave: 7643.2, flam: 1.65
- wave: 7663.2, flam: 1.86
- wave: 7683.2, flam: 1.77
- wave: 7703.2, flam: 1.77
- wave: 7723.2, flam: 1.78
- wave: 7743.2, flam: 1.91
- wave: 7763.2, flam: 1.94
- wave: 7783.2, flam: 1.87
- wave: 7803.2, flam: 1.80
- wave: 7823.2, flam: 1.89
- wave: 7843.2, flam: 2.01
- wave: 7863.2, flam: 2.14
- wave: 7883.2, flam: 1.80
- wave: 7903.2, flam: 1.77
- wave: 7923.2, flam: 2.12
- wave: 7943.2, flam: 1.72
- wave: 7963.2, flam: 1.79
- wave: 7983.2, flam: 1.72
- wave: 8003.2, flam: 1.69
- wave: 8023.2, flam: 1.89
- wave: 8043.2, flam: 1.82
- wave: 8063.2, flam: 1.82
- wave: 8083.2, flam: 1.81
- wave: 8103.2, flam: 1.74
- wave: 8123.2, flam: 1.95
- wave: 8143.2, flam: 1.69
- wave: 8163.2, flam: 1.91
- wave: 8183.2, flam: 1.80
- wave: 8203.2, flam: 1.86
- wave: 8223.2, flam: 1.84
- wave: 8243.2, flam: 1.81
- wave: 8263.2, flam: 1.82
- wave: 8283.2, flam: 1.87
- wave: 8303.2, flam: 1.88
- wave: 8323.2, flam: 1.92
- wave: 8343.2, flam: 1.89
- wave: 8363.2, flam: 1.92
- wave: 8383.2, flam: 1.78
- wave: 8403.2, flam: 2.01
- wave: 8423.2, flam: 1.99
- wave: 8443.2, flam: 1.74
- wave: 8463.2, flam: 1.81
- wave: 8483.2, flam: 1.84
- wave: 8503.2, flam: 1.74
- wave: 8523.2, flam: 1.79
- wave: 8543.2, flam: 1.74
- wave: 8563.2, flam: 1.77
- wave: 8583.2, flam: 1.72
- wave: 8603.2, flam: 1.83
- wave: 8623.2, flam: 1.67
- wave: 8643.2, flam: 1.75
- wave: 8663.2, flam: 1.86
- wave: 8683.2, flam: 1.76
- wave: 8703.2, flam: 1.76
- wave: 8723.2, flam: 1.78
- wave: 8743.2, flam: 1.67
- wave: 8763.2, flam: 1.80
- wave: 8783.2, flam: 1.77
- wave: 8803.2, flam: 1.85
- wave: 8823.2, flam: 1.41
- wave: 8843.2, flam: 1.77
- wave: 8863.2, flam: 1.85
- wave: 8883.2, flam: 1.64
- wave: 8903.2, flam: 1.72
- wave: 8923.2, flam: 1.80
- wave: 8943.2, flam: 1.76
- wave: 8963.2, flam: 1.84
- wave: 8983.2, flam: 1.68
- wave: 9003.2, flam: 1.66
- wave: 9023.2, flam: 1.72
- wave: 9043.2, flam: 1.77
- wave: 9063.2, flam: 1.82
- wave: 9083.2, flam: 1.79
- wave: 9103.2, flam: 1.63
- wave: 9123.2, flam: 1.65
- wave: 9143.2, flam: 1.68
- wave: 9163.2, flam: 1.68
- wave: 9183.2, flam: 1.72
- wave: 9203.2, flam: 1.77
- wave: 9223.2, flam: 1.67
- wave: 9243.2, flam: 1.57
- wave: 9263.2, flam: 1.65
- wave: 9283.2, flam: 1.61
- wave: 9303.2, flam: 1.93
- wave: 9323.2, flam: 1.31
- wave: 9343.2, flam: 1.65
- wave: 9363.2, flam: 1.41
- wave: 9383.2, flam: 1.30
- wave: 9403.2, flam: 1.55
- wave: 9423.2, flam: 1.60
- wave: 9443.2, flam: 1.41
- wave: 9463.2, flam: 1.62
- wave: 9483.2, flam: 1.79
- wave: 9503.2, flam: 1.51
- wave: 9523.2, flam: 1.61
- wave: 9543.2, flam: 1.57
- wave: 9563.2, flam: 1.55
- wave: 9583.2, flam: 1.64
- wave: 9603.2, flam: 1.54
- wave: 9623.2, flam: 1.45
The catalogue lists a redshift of 0.112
